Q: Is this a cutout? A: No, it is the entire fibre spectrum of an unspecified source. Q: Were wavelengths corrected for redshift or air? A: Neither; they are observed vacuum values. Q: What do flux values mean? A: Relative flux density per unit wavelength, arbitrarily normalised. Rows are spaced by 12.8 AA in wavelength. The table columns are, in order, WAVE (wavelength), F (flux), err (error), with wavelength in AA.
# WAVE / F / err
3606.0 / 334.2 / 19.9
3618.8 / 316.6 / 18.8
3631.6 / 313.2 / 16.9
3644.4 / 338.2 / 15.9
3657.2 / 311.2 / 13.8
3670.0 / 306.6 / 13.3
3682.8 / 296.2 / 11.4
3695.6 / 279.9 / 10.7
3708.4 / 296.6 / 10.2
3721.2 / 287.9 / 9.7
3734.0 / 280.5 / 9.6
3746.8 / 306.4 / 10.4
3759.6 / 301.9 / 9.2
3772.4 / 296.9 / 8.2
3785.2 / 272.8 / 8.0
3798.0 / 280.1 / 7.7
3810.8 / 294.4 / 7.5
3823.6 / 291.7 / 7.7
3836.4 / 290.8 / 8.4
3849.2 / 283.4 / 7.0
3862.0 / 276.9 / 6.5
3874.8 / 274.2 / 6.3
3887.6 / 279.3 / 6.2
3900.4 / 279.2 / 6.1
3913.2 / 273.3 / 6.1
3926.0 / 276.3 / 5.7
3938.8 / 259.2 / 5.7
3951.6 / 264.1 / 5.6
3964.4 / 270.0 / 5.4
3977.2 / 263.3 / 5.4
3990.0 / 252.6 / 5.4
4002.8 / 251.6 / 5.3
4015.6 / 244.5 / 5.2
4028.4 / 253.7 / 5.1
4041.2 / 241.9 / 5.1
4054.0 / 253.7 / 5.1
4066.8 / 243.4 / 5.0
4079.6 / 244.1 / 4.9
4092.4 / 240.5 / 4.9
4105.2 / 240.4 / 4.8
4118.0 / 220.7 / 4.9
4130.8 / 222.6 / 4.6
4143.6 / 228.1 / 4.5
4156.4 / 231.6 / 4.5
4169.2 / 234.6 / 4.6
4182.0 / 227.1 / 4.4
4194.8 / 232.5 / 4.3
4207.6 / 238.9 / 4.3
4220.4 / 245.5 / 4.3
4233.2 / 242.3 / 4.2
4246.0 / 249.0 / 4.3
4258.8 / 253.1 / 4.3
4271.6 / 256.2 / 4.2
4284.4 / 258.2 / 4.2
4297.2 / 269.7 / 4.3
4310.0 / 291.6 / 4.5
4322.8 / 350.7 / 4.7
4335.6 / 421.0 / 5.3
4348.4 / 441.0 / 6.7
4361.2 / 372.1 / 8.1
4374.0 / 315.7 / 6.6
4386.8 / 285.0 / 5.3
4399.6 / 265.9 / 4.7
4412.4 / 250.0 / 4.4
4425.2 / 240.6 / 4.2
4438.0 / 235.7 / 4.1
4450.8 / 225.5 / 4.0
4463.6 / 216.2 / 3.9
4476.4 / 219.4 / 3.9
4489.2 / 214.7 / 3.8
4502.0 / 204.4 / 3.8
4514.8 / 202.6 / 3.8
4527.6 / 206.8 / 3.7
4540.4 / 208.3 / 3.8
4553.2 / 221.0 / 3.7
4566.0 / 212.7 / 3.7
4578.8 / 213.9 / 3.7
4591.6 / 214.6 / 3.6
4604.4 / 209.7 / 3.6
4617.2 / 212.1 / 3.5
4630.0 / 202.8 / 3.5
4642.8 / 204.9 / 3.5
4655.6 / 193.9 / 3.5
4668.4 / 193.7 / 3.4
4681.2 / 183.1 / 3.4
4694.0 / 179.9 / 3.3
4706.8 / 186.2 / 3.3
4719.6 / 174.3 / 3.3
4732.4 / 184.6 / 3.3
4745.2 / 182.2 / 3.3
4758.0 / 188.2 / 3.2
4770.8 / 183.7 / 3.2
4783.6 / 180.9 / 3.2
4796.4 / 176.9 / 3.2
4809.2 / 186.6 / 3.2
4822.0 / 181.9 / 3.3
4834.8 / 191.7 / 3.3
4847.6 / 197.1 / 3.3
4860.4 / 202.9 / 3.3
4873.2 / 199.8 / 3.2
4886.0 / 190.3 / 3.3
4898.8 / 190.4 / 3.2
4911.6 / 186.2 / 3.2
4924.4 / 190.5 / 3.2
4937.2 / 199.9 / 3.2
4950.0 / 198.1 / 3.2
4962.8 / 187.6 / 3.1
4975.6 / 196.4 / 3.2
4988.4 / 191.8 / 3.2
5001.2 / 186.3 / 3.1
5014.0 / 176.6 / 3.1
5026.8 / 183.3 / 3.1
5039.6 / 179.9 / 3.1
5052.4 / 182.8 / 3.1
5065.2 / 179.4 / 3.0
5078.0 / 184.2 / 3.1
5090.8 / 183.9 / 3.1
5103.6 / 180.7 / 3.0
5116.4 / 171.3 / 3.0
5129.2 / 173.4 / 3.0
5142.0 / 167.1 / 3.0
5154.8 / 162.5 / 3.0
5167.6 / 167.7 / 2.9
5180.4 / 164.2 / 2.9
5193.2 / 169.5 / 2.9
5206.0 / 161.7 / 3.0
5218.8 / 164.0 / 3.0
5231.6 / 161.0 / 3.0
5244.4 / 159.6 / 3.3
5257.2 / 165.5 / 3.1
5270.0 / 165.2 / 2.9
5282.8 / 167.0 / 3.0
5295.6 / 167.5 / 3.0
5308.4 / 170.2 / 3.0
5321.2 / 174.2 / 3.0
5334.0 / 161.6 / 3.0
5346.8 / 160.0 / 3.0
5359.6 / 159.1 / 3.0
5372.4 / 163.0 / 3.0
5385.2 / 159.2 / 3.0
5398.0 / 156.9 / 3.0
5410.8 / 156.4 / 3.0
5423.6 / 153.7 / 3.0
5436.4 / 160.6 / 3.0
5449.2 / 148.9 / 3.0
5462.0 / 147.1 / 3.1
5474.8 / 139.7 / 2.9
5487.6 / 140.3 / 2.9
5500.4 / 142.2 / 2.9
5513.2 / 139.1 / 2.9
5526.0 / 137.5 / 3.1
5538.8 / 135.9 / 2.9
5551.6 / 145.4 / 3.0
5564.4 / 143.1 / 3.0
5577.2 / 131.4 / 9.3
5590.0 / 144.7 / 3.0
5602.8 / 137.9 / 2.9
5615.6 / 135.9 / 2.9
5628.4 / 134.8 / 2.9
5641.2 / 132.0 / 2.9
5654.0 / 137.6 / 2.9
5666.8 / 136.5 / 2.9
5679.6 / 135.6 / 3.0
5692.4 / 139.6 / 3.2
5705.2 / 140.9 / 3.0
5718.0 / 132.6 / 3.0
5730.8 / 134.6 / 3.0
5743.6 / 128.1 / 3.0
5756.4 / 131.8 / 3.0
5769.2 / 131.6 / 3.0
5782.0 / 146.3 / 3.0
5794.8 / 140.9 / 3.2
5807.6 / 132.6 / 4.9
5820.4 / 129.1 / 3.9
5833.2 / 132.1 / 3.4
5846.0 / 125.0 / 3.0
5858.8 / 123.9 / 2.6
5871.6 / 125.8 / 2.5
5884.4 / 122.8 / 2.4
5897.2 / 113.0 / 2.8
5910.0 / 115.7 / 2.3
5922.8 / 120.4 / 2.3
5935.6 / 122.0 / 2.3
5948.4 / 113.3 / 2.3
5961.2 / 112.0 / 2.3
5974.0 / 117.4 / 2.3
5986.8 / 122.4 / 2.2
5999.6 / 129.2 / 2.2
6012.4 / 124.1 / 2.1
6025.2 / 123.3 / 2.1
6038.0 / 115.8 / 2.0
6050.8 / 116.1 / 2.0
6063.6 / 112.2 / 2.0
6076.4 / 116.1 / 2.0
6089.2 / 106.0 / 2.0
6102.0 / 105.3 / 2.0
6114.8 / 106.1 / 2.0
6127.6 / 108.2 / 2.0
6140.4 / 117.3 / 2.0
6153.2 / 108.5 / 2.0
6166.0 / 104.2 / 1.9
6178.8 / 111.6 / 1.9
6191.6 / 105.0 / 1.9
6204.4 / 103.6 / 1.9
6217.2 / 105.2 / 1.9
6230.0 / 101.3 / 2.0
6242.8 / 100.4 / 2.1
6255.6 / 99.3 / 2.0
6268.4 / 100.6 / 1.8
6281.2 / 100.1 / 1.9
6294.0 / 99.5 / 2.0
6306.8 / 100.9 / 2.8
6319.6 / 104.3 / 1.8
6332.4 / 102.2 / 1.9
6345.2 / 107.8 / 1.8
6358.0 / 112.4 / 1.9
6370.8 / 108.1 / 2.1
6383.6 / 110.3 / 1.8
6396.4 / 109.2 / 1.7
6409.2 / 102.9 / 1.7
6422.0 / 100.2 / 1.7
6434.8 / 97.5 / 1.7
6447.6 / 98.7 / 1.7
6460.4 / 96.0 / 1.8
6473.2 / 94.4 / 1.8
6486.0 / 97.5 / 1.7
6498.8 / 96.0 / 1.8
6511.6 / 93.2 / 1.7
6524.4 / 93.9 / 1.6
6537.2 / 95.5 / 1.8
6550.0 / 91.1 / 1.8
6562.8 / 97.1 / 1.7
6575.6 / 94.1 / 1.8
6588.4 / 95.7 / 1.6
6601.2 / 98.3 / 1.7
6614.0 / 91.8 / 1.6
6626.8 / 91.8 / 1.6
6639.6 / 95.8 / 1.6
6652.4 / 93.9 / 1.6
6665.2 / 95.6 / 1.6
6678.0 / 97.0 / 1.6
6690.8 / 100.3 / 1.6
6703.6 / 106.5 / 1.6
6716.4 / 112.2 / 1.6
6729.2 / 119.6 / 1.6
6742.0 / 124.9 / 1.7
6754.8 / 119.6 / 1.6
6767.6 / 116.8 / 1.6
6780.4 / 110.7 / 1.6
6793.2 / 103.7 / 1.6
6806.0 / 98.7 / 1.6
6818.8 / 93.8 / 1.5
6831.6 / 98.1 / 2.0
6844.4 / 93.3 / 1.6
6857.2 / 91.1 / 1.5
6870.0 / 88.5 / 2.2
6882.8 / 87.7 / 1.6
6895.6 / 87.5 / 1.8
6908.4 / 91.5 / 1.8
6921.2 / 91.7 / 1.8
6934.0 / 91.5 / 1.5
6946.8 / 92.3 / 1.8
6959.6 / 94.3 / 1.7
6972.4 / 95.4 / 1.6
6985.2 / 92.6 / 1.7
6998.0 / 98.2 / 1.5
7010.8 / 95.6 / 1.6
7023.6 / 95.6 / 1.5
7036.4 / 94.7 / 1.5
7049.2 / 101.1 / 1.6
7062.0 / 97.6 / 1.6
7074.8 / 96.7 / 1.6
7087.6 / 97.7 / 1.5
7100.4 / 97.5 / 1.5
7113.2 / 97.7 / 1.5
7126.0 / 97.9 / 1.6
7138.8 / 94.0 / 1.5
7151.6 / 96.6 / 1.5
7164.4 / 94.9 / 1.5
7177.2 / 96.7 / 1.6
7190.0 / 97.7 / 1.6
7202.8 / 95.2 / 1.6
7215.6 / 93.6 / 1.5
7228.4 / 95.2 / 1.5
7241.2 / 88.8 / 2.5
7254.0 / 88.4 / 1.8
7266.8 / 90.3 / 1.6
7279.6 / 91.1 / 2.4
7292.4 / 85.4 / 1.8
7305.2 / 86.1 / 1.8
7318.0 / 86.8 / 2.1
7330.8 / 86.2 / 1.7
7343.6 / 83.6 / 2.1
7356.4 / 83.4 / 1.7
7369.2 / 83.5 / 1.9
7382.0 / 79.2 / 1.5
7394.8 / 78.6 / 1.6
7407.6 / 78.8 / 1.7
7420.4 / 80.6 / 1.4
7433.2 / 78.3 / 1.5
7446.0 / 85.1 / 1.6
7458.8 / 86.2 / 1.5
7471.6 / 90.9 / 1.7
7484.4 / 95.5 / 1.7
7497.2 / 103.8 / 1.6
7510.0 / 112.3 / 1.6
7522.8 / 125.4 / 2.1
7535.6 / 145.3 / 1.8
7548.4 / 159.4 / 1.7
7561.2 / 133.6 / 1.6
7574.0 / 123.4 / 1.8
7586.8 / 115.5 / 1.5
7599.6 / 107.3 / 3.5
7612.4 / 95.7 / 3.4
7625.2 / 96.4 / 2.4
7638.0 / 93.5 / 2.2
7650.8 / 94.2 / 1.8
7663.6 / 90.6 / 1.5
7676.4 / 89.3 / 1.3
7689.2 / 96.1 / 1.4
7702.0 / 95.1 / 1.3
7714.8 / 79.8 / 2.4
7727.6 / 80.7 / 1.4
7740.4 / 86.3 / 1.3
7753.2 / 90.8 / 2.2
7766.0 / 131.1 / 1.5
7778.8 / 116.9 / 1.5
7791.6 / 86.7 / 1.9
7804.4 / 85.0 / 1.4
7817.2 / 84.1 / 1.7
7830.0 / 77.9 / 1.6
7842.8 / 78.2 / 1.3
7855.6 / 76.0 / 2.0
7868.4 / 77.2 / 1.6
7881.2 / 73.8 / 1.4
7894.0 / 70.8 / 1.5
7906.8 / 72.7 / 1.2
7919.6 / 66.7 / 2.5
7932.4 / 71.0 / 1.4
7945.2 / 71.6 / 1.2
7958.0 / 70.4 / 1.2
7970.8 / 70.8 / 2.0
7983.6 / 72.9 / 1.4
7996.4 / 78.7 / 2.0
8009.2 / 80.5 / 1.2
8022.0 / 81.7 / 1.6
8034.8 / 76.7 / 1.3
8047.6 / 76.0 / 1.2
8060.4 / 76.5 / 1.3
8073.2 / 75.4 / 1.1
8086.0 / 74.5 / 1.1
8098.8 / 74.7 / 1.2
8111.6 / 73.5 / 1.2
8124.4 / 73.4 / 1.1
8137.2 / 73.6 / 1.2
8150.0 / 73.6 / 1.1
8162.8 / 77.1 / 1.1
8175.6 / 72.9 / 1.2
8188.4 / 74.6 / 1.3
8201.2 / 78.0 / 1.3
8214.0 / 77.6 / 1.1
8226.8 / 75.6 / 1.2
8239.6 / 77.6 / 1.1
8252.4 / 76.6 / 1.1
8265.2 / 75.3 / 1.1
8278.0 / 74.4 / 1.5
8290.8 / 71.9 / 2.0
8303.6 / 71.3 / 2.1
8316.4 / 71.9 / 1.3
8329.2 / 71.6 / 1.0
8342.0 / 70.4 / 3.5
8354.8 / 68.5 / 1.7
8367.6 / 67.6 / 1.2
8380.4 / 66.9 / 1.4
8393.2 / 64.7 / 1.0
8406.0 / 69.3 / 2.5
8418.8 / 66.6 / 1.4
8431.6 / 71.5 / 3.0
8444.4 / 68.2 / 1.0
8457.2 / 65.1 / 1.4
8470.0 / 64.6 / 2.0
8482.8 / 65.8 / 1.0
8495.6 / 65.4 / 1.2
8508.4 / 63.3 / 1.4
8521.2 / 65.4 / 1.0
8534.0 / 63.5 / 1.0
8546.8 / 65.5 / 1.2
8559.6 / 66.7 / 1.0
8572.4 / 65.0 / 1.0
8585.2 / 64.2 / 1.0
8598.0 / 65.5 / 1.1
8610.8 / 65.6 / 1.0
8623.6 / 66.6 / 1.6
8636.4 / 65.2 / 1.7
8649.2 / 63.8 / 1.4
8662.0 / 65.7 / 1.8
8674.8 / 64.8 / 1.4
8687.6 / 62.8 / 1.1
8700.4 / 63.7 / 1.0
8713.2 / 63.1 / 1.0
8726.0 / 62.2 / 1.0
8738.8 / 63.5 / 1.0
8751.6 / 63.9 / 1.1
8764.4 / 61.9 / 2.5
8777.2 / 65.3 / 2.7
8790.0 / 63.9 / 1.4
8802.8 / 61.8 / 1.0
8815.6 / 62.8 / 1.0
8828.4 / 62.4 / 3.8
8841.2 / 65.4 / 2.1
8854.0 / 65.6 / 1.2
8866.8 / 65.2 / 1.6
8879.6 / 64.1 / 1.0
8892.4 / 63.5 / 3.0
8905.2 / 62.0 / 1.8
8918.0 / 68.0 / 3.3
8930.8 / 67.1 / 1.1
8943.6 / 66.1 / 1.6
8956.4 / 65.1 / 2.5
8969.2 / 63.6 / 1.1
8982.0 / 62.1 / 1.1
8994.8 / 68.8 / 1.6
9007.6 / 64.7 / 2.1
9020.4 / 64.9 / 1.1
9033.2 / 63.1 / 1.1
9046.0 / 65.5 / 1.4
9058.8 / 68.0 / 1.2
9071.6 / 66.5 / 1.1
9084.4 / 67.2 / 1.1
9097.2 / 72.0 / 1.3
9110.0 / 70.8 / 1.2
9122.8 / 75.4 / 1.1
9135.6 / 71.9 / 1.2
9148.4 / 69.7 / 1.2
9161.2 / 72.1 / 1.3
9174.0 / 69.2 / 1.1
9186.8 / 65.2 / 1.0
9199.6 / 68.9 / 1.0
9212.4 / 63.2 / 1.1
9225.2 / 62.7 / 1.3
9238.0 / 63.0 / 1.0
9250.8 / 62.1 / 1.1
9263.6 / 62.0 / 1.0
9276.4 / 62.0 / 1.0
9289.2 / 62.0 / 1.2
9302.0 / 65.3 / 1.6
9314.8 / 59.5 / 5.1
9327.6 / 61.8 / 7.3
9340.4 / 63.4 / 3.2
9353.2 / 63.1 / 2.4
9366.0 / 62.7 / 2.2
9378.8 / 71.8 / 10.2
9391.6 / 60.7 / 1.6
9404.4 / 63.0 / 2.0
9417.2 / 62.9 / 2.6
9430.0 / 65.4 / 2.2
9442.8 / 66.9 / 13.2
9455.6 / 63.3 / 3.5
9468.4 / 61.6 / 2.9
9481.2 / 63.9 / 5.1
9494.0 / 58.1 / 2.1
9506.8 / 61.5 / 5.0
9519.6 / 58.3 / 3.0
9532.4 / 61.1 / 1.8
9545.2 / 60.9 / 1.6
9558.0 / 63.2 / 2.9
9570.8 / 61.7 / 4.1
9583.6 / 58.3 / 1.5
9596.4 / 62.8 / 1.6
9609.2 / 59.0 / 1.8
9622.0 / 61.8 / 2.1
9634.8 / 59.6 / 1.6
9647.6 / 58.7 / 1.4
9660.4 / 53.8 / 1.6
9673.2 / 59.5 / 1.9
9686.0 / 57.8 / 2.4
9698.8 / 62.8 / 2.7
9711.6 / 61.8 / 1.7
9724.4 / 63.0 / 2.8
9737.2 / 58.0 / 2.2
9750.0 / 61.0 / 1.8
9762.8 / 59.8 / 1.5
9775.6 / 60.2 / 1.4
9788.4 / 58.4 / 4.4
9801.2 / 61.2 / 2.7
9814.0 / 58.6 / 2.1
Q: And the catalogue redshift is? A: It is 0.55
